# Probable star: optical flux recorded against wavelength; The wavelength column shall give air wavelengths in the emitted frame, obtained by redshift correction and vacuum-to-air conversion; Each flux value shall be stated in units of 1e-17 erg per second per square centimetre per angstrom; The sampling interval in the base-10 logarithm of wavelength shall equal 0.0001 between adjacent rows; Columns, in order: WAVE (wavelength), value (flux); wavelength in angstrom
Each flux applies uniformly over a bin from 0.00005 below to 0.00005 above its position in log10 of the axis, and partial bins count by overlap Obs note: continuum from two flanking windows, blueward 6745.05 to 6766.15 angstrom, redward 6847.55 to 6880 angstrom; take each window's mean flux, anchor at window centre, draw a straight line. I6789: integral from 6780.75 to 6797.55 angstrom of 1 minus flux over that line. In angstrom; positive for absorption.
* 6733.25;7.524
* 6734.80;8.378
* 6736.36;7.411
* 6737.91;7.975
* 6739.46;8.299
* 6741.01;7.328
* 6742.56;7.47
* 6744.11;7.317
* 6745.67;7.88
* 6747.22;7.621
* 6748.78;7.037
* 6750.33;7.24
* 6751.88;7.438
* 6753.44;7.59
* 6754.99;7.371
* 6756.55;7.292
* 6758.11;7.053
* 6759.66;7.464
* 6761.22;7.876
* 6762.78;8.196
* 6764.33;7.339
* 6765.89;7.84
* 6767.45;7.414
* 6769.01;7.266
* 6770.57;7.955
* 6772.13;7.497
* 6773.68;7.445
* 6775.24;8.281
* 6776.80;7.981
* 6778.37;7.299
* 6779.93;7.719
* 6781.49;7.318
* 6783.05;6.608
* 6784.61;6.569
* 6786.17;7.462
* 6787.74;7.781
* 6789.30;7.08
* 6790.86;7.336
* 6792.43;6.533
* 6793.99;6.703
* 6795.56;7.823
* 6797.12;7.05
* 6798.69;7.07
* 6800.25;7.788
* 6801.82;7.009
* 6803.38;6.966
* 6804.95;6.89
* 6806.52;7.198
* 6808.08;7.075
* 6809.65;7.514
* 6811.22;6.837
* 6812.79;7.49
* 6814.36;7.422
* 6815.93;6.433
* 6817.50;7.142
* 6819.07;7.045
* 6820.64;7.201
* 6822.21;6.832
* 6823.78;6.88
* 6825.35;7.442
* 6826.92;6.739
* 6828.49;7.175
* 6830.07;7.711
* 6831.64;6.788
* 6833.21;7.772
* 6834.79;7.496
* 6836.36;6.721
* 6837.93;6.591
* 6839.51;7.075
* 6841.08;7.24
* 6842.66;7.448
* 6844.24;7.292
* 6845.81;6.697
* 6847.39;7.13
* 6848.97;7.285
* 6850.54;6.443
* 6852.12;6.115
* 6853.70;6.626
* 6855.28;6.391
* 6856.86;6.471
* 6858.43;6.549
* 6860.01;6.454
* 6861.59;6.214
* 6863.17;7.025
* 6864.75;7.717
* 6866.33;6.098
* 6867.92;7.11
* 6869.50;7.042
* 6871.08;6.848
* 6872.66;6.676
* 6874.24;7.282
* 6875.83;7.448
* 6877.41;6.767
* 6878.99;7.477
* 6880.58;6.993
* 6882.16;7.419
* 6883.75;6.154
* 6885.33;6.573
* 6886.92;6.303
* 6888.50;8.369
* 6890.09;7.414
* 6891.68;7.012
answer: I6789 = 0.4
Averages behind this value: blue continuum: 7.51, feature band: 7.12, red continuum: 6.81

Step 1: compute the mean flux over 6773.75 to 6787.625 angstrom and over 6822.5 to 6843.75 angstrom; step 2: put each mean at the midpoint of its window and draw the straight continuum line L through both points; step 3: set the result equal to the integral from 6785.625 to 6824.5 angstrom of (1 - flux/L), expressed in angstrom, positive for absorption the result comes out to 0.8 angstrom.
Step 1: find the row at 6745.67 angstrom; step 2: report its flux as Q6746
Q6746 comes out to 7.88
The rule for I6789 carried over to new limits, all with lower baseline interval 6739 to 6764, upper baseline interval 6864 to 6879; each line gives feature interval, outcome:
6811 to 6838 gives 0.4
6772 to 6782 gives -0.3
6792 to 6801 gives 0.2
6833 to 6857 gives 0.7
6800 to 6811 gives 0.2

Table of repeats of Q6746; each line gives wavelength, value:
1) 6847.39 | 7.13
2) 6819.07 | 7.045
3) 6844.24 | 7.292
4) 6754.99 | 7.371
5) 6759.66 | 7.464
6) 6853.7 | 6.626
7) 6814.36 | 7.422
